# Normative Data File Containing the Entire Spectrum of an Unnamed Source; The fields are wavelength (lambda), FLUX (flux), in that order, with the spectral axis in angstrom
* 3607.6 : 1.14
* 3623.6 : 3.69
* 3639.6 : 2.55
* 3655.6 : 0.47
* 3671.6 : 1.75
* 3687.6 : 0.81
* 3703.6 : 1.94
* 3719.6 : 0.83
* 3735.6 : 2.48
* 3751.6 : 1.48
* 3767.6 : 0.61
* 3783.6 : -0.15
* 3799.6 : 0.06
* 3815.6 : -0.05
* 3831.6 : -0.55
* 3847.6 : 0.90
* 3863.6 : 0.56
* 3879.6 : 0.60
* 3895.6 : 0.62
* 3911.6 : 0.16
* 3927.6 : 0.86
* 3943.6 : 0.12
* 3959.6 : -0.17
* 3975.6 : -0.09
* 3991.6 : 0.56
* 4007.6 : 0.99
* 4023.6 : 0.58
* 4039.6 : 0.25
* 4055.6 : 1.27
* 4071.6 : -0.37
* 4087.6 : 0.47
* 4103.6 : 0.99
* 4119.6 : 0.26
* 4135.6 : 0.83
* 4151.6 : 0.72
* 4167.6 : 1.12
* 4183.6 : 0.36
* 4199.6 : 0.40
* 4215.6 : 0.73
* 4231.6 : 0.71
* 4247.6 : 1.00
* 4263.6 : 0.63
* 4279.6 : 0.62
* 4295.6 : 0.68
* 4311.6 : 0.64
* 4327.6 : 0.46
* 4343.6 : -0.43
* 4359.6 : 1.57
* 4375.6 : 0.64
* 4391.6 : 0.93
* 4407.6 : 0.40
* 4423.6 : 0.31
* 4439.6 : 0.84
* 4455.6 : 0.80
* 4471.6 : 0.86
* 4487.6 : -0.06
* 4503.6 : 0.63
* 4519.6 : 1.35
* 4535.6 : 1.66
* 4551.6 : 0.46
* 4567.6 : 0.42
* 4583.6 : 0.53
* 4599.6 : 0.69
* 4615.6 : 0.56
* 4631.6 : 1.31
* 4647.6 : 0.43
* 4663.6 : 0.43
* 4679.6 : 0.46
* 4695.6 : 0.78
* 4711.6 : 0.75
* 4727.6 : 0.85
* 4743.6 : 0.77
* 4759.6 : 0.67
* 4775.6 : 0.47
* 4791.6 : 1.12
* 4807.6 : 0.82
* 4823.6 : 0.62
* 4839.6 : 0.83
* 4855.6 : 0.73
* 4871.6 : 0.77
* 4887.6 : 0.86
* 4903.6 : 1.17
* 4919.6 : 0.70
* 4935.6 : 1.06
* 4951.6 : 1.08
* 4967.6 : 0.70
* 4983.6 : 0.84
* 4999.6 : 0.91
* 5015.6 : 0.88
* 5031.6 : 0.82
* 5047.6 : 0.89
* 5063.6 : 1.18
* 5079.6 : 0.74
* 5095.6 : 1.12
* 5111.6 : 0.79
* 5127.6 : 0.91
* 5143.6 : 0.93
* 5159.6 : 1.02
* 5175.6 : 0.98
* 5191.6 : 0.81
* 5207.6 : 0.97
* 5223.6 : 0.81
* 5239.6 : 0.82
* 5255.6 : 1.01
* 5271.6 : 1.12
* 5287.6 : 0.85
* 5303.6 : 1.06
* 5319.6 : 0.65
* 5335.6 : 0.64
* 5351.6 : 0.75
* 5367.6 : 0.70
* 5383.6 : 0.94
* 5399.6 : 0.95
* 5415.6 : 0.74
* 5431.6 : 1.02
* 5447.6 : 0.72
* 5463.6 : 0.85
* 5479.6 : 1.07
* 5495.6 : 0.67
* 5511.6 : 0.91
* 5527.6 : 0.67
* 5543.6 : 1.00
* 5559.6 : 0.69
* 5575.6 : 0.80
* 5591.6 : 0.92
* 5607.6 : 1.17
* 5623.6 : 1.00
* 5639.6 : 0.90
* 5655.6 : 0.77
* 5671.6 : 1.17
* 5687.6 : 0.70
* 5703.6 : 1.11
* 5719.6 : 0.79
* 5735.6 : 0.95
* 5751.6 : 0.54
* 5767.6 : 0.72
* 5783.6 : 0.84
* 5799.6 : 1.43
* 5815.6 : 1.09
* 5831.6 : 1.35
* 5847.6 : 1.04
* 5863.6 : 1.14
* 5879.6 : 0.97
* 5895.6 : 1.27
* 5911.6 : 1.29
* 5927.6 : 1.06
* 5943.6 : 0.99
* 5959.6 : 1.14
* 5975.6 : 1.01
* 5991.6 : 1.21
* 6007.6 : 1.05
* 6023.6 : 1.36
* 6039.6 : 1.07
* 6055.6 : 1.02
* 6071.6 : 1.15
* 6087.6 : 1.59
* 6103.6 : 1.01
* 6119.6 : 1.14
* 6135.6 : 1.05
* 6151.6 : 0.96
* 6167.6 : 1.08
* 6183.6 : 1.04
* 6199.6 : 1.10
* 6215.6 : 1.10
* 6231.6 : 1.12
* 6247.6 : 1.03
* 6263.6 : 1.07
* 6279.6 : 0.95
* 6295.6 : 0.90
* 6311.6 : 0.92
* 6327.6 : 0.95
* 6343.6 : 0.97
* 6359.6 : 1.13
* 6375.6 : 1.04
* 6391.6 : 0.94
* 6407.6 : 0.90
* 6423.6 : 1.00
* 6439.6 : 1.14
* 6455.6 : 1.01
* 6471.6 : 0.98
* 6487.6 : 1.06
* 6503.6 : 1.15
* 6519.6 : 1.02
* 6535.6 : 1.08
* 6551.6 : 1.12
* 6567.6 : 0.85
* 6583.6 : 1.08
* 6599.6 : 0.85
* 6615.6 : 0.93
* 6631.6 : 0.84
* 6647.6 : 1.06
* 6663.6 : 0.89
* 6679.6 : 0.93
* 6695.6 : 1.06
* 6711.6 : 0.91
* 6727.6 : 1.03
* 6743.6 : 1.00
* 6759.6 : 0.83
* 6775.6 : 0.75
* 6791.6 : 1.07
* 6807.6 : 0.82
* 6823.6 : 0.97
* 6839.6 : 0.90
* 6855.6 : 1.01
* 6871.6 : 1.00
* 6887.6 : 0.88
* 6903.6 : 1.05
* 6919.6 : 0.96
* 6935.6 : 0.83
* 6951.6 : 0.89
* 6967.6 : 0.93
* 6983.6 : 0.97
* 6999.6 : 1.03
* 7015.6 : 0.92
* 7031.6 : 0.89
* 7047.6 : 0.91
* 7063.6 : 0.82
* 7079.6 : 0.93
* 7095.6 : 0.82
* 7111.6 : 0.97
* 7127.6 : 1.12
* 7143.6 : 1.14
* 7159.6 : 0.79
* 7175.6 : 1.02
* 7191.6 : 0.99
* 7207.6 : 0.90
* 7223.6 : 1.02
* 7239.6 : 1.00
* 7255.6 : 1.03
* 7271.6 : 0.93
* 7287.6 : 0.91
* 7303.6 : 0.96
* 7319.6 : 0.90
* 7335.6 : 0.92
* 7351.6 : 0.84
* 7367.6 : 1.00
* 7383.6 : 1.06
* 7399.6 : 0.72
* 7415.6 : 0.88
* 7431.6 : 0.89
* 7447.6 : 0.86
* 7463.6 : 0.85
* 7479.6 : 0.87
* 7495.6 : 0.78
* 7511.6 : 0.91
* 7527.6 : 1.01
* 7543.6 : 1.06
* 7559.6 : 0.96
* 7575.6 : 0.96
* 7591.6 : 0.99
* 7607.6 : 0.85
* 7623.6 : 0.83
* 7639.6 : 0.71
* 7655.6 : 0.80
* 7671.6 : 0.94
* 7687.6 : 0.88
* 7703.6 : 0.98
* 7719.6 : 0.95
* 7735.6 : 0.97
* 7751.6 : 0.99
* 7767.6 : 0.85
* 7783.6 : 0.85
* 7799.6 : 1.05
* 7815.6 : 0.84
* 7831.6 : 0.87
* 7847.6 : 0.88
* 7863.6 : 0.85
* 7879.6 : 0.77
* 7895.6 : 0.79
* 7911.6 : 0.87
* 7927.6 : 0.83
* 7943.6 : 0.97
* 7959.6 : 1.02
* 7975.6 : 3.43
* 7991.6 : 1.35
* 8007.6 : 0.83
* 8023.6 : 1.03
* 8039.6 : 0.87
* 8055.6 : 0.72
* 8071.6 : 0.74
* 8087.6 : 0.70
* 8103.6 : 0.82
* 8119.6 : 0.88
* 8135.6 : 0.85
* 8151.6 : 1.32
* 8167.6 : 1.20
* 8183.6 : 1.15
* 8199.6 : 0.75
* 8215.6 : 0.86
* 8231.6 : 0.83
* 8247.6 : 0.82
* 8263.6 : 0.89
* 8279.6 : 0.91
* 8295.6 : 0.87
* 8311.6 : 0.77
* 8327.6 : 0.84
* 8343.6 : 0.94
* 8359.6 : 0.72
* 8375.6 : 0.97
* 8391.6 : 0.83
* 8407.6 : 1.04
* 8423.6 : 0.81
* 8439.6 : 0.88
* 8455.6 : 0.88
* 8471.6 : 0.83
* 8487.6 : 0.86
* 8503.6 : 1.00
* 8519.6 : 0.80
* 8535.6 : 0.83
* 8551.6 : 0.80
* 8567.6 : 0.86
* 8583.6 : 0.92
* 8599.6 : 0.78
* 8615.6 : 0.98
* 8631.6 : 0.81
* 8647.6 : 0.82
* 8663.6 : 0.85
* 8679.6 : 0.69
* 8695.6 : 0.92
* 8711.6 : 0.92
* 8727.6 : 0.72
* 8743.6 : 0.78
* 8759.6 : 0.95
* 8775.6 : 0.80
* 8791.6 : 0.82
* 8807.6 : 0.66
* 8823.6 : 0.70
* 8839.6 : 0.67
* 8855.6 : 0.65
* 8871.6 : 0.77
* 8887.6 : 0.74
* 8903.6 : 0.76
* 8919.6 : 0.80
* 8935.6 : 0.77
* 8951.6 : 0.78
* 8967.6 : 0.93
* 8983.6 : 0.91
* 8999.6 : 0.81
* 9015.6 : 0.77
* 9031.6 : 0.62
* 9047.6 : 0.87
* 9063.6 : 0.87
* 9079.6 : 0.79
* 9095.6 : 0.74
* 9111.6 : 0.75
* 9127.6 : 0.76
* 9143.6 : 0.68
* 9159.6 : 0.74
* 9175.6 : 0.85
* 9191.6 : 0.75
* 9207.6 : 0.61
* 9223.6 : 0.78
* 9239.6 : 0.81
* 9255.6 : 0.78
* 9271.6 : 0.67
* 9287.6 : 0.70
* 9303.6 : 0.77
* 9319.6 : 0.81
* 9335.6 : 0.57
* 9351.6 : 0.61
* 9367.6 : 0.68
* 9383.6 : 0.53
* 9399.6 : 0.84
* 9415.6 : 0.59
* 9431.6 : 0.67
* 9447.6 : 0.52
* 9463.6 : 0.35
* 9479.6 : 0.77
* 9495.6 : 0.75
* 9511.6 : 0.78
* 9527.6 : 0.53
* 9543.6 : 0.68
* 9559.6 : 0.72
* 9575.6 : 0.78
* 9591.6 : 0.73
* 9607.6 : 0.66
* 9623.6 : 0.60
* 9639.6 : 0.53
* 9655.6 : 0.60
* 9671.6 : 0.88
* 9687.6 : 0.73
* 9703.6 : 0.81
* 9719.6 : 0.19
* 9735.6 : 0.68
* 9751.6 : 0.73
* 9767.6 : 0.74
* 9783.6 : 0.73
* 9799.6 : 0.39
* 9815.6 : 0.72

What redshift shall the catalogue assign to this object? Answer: 0.21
